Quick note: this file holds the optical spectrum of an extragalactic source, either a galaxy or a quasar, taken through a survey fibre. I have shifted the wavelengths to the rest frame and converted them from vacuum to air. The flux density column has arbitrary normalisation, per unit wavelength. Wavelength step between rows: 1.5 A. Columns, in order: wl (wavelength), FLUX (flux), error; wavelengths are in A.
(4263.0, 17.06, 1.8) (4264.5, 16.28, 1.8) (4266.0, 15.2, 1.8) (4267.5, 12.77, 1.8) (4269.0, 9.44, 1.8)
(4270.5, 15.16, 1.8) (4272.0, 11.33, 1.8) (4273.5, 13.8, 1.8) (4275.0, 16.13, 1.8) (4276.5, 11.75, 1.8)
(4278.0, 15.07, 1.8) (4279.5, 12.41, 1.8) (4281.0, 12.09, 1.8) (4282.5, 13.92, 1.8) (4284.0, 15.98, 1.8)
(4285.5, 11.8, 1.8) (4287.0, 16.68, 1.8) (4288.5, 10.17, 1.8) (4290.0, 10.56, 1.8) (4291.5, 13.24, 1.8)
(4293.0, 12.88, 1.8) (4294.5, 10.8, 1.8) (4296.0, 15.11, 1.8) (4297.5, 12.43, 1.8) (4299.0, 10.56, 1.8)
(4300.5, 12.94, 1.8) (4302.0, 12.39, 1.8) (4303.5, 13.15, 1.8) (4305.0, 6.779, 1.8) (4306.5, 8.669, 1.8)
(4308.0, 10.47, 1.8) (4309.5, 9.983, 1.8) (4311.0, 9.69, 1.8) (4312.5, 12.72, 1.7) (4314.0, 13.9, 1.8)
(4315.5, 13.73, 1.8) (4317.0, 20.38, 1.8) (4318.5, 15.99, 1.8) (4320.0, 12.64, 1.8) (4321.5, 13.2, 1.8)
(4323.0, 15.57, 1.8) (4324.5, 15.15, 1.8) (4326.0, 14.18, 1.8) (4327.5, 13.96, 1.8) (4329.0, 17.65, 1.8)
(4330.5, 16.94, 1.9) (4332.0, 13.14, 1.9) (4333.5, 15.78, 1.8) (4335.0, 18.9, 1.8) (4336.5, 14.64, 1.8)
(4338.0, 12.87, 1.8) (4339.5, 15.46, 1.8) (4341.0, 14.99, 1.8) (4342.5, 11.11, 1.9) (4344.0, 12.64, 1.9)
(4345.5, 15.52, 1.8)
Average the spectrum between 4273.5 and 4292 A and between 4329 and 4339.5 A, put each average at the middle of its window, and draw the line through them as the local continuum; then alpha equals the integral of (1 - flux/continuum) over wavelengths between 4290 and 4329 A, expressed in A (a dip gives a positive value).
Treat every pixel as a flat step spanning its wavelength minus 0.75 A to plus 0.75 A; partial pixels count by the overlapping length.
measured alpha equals 4.4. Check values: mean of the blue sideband 13.3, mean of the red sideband 15.5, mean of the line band 12.9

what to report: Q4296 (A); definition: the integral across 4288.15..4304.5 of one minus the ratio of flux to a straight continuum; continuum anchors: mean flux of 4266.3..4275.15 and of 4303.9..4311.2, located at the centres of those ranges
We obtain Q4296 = -2.8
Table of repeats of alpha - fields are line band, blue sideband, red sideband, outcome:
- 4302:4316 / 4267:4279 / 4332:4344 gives 2.9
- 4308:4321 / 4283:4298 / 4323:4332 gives 1.0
